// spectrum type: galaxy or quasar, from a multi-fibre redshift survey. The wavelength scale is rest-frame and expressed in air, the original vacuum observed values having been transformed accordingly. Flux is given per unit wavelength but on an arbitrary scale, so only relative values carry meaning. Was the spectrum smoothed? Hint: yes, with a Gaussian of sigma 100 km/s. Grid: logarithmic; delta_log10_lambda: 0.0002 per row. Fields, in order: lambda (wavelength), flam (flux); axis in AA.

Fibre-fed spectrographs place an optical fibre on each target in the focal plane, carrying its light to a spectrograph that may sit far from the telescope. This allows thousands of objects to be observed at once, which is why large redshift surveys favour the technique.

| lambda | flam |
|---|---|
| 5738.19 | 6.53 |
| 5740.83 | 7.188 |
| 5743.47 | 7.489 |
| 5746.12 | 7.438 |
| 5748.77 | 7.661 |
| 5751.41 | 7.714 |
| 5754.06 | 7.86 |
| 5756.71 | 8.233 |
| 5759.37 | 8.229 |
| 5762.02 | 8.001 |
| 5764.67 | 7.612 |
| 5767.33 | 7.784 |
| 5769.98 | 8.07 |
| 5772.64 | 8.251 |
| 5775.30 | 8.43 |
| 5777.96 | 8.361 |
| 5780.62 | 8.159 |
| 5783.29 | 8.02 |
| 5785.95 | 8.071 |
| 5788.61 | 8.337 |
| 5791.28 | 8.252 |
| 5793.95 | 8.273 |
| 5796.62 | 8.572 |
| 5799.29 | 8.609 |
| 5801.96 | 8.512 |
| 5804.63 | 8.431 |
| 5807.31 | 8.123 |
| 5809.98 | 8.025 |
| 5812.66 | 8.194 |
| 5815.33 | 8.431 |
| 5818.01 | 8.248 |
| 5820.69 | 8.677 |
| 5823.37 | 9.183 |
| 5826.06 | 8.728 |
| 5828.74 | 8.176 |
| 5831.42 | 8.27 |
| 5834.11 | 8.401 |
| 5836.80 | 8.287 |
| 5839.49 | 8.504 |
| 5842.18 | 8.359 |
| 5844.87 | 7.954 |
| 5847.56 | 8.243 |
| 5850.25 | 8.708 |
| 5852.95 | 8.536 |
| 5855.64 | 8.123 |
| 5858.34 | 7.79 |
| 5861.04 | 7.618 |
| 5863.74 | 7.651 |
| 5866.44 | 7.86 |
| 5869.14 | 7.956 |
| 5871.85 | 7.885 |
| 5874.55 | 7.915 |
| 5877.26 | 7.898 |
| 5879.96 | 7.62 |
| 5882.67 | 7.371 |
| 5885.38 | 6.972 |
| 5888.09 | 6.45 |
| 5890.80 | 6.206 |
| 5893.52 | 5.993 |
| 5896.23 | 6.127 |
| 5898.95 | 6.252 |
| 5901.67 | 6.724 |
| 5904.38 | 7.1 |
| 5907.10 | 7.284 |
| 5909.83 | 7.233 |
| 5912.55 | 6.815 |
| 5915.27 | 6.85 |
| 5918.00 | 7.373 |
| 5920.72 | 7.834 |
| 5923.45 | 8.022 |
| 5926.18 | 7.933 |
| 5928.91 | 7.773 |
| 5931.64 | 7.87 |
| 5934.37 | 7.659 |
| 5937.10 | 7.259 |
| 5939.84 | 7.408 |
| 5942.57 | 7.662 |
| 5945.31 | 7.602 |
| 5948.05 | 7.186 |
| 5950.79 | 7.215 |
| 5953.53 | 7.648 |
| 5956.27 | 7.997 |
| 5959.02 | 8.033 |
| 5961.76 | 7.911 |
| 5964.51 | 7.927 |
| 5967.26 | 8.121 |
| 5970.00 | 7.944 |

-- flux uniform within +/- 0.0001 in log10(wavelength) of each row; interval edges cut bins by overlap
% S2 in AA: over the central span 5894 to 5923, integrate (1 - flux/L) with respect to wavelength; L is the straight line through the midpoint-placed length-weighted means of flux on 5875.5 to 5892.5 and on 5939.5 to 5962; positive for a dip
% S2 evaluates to 1.28 AA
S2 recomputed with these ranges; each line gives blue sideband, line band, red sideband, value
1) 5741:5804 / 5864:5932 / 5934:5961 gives 4.08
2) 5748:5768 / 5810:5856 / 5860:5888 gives -4.11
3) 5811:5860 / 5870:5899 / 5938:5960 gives 3.66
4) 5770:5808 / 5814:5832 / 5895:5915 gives -1.55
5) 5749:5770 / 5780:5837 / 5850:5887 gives -3.59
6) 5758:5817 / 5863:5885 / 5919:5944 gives 0.49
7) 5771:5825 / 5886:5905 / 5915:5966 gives 3.56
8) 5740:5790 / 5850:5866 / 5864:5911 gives -1.52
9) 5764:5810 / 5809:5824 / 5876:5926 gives -0.98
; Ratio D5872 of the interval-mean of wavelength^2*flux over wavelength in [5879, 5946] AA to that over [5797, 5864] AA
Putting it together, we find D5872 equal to 0.89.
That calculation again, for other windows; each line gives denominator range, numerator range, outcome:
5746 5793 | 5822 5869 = 1.05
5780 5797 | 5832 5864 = 1.02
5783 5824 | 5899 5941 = 0.92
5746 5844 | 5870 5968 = 0.93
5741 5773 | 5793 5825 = 1.10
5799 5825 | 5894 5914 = 0.83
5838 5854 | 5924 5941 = 0.94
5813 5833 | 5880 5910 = 0.81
